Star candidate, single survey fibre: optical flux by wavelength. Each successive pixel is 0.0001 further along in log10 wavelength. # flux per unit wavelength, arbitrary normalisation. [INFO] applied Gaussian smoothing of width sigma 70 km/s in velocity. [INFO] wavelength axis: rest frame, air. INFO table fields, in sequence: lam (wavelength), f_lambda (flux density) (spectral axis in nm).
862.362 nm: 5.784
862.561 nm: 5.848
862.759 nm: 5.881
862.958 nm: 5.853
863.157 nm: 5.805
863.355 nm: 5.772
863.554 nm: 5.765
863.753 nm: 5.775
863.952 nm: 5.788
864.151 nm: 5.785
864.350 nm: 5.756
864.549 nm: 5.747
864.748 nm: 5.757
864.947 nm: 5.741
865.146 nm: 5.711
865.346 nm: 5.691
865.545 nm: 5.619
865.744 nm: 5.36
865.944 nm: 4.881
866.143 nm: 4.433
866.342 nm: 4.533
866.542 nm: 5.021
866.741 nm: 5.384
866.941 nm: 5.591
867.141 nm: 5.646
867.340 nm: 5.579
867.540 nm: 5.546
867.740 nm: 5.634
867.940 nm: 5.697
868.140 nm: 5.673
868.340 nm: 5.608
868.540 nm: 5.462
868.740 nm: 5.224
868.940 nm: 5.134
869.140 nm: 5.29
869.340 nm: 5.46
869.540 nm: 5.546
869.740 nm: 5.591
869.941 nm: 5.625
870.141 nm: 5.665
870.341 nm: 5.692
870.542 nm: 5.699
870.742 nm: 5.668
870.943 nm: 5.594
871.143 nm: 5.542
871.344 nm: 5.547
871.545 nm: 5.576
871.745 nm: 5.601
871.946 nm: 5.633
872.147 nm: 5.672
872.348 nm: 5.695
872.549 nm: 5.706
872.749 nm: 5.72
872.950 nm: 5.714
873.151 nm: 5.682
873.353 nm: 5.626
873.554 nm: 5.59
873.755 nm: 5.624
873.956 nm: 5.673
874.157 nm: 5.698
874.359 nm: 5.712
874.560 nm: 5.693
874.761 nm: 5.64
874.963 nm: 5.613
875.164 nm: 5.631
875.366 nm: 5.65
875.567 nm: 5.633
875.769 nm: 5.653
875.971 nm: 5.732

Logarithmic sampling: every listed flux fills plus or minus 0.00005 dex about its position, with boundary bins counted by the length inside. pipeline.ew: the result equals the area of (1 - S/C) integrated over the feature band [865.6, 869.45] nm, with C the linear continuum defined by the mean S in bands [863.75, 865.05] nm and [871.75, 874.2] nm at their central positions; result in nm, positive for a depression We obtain 0.27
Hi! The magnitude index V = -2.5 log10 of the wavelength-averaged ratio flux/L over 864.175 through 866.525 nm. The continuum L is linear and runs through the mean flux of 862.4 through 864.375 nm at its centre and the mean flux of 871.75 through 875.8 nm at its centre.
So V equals 0.08 mag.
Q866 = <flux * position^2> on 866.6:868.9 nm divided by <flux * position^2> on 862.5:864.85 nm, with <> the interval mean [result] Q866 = 0.96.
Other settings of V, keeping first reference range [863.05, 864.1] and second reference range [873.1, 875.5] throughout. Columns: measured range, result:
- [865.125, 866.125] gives 0.080 mag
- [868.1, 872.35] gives 0.029 mag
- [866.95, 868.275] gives 0.021 mag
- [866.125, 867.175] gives 0.125 mag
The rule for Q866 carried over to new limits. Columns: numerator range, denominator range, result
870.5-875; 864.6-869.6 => 1.06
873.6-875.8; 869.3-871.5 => 1.02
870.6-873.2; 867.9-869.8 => 1.04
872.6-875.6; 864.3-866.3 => 1.06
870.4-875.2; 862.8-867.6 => 1.04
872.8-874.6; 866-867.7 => 1.10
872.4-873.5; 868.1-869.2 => 1.07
